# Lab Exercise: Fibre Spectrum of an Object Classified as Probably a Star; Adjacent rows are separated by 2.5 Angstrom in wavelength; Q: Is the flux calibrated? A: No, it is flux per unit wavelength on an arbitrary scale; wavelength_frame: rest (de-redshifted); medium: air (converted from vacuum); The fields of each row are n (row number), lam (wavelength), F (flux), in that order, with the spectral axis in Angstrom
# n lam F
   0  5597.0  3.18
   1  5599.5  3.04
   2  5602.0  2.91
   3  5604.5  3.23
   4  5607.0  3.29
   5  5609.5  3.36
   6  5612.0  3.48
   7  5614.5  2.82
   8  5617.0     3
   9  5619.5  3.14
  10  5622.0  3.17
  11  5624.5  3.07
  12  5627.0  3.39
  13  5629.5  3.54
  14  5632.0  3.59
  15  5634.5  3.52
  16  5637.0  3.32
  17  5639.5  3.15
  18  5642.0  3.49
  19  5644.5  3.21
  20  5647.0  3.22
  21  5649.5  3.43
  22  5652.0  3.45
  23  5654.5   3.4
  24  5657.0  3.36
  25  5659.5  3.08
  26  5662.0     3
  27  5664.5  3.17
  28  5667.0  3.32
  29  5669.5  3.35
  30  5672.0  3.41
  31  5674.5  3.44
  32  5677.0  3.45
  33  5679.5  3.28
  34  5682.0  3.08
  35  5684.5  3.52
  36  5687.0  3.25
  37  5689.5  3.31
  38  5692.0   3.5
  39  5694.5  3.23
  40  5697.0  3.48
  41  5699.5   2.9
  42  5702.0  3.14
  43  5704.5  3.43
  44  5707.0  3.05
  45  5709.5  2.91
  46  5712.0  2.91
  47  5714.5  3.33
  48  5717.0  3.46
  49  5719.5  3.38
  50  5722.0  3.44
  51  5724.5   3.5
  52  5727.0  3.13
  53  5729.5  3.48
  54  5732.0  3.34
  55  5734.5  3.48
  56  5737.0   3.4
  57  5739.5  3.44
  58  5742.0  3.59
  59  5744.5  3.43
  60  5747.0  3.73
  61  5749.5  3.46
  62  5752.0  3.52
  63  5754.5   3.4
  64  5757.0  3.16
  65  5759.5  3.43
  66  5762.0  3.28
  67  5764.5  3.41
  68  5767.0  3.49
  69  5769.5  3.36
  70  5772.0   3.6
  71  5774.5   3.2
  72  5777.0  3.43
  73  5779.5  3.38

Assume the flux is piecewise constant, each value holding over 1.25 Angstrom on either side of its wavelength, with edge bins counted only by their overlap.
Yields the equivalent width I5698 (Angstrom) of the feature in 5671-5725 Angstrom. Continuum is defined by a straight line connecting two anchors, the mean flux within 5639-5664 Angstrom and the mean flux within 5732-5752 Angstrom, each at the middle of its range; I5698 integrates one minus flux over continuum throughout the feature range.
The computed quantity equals 1.6 Angstrom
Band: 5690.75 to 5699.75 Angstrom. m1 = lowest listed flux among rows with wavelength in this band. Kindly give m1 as 2.9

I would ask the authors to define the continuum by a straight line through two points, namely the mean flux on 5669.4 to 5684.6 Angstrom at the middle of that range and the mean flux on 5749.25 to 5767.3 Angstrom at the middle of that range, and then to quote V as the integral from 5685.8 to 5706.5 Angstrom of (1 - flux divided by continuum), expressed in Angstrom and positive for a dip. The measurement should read 0.5 Angstrom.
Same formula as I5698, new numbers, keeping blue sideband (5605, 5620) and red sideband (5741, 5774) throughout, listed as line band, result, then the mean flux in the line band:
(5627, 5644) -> -1.03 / 3.42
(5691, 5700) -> 0.08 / 3.3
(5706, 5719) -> 0.84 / 3.15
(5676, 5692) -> -0.07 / 3.33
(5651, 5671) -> 0.04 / 3.27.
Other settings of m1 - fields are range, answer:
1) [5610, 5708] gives 2.82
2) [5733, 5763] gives 3.16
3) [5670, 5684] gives 3.08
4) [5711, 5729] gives 2.91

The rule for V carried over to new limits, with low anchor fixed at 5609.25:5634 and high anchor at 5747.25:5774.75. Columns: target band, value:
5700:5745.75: 0.7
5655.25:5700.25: 0.4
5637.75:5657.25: -0.3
